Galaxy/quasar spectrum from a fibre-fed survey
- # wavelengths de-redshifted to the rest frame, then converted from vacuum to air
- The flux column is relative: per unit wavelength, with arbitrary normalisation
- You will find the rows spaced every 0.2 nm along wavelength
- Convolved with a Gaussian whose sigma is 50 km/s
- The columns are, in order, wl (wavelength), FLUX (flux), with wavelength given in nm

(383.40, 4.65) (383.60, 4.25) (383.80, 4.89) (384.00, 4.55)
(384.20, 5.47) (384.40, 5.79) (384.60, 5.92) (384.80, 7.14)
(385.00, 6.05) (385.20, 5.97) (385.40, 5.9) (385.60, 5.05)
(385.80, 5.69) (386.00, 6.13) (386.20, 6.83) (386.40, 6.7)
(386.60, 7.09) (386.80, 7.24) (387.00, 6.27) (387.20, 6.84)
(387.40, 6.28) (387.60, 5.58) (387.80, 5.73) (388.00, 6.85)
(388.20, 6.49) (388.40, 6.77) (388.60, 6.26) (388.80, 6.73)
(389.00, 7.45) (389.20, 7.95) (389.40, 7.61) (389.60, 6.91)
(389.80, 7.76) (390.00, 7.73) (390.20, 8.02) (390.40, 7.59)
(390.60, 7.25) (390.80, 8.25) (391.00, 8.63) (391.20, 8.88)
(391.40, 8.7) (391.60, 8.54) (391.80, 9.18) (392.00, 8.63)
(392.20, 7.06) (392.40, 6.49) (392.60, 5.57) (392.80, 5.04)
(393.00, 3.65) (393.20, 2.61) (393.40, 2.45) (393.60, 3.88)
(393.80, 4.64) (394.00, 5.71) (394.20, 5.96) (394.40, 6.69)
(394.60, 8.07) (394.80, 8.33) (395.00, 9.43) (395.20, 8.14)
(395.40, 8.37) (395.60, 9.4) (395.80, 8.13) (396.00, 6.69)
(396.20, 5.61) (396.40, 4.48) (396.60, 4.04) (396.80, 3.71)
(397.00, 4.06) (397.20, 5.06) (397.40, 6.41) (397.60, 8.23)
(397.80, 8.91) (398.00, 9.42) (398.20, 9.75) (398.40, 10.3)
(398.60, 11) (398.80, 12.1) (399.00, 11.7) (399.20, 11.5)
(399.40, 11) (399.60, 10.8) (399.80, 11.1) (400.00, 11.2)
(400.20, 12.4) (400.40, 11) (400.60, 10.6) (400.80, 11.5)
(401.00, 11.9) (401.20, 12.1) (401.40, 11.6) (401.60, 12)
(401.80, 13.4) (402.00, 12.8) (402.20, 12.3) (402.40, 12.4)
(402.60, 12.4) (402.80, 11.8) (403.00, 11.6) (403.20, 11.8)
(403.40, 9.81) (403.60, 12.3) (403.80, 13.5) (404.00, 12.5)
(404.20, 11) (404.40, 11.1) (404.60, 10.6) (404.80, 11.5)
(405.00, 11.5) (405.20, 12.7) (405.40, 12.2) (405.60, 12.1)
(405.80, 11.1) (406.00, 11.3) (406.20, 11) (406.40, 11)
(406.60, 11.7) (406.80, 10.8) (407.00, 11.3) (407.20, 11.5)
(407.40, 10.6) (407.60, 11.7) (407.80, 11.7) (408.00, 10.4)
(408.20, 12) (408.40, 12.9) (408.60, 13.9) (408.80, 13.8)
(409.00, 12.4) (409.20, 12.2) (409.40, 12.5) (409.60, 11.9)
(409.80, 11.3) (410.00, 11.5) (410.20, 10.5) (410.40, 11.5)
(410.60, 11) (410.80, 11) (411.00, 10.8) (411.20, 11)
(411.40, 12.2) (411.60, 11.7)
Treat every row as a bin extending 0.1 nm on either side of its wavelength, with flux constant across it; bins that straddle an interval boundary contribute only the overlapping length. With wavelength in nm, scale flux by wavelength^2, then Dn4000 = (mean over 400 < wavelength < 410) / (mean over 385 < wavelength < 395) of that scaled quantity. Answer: 1.91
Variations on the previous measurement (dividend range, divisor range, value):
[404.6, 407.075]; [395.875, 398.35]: 1.85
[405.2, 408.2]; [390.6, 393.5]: 1.83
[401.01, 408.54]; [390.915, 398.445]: 1.82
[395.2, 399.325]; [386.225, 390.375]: 1.21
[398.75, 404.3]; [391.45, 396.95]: 1.94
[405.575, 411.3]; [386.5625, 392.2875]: 1.72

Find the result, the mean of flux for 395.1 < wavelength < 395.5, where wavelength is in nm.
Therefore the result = 8.25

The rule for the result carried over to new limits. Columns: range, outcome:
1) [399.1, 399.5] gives 11.2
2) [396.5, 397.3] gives 4.22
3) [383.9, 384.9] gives 5.77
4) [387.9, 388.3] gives 6.67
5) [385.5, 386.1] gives 5.62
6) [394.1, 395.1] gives 7.7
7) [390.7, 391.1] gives 8.44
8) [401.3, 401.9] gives 12.3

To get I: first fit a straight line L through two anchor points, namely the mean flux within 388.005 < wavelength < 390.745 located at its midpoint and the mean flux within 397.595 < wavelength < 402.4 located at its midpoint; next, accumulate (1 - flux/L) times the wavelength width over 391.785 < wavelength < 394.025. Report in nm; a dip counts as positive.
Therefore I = 0.86 nm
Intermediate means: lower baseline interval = 7.27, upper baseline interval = 11.3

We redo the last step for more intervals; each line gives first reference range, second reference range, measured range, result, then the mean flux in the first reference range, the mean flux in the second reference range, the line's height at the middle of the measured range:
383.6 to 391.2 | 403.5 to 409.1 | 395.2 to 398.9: 0.69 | 6.63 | 11.8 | 9.26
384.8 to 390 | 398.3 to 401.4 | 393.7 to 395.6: 0.41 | 6.6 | 11.4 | 9.37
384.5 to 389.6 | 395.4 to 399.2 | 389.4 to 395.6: 0.18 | 6.51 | 7.84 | 7.22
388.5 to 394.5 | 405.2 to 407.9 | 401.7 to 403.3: -0.34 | 6.73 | 11.4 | 10.2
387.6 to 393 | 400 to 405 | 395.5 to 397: 0.57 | 7.28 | 11.8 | 9.49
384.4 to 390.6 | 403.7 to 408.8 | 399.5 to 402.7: -0.47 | 6.68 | 11.7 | 10.3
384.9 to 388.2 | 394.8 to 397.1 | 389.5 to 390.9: -0.27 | 6.27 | 6.63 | 6.41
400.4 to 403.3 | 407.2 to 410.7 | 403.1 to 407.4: 0.15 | 12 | 11.9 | 11.9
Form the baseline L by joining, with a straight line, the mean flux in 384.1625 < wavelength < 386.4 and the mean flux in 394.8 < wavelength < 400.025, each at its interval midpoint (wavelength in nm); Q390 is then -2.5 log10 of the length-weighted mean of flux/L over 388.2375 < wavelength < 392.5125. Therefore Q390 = -0.096 mag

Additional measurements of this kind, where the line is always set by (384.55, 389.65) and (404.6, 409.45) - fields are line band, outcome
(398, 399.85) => -0.14 mag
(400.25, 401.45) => -0.13 mag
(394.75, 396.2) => 0.07 mag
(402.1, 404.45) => -0.11 mag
